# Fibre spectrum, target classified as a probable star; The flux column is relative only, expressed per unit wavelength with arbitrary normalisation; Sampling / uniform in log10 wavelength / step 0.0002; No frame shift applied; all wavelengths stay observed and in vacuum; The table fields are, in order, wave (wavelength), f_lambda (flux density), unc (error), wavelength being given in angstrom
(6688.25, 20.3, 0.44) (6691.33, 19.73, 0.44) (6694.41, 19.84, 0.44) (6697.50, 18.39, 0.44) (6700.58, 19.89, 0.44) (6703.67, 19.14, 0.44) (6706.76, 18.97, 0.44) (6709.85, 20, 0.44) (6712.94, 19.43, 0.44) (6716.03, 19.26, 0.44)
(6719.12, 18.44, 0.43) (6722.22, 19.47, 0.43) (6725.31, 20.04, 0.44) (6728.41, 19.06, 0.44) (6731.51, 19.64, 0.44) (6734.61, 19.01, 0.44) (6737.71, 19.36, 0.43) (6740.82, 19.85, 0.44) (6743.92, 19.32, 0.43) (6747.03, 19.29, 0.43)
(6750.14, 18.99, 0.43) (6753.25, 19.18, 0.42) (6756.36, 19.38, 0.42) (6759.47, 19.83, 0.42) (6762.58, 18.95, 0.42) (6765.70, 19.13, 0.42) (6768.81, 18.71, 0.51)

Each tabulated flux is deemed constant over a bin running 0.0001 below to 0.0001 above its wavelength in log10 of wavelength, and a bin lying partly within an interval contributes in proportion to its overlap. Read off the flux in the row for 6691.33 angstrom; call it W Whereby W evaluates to 19.73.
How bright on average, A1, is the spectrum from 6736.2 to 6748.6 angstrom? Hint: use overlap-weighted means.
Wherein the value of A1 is 19.4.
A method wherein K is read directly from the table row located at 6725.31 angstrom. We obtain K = 20.04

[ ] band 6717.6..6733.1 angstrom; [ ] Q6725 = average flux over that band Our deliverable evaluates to 19.3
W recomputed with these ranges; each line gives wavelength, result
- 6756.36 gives 19.38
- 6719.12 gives 18.44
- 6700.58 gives 19.89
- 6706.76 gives 18.97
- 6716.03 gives 19.26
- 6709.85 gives 20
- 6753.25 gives 19.18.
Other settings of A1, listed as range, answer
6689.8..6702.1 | 19.5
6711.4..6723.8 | 19.2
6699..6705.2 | 19.5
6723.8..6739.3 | 19.4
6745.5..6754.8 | 19.1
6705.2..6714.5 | 19.5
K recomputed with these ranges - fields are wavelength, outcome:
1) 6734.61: 19.01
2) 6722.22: 19.47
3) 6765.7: 19.13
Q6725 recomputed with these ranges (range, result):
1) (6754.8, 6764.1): 19.4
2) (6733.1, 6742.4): 19.4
